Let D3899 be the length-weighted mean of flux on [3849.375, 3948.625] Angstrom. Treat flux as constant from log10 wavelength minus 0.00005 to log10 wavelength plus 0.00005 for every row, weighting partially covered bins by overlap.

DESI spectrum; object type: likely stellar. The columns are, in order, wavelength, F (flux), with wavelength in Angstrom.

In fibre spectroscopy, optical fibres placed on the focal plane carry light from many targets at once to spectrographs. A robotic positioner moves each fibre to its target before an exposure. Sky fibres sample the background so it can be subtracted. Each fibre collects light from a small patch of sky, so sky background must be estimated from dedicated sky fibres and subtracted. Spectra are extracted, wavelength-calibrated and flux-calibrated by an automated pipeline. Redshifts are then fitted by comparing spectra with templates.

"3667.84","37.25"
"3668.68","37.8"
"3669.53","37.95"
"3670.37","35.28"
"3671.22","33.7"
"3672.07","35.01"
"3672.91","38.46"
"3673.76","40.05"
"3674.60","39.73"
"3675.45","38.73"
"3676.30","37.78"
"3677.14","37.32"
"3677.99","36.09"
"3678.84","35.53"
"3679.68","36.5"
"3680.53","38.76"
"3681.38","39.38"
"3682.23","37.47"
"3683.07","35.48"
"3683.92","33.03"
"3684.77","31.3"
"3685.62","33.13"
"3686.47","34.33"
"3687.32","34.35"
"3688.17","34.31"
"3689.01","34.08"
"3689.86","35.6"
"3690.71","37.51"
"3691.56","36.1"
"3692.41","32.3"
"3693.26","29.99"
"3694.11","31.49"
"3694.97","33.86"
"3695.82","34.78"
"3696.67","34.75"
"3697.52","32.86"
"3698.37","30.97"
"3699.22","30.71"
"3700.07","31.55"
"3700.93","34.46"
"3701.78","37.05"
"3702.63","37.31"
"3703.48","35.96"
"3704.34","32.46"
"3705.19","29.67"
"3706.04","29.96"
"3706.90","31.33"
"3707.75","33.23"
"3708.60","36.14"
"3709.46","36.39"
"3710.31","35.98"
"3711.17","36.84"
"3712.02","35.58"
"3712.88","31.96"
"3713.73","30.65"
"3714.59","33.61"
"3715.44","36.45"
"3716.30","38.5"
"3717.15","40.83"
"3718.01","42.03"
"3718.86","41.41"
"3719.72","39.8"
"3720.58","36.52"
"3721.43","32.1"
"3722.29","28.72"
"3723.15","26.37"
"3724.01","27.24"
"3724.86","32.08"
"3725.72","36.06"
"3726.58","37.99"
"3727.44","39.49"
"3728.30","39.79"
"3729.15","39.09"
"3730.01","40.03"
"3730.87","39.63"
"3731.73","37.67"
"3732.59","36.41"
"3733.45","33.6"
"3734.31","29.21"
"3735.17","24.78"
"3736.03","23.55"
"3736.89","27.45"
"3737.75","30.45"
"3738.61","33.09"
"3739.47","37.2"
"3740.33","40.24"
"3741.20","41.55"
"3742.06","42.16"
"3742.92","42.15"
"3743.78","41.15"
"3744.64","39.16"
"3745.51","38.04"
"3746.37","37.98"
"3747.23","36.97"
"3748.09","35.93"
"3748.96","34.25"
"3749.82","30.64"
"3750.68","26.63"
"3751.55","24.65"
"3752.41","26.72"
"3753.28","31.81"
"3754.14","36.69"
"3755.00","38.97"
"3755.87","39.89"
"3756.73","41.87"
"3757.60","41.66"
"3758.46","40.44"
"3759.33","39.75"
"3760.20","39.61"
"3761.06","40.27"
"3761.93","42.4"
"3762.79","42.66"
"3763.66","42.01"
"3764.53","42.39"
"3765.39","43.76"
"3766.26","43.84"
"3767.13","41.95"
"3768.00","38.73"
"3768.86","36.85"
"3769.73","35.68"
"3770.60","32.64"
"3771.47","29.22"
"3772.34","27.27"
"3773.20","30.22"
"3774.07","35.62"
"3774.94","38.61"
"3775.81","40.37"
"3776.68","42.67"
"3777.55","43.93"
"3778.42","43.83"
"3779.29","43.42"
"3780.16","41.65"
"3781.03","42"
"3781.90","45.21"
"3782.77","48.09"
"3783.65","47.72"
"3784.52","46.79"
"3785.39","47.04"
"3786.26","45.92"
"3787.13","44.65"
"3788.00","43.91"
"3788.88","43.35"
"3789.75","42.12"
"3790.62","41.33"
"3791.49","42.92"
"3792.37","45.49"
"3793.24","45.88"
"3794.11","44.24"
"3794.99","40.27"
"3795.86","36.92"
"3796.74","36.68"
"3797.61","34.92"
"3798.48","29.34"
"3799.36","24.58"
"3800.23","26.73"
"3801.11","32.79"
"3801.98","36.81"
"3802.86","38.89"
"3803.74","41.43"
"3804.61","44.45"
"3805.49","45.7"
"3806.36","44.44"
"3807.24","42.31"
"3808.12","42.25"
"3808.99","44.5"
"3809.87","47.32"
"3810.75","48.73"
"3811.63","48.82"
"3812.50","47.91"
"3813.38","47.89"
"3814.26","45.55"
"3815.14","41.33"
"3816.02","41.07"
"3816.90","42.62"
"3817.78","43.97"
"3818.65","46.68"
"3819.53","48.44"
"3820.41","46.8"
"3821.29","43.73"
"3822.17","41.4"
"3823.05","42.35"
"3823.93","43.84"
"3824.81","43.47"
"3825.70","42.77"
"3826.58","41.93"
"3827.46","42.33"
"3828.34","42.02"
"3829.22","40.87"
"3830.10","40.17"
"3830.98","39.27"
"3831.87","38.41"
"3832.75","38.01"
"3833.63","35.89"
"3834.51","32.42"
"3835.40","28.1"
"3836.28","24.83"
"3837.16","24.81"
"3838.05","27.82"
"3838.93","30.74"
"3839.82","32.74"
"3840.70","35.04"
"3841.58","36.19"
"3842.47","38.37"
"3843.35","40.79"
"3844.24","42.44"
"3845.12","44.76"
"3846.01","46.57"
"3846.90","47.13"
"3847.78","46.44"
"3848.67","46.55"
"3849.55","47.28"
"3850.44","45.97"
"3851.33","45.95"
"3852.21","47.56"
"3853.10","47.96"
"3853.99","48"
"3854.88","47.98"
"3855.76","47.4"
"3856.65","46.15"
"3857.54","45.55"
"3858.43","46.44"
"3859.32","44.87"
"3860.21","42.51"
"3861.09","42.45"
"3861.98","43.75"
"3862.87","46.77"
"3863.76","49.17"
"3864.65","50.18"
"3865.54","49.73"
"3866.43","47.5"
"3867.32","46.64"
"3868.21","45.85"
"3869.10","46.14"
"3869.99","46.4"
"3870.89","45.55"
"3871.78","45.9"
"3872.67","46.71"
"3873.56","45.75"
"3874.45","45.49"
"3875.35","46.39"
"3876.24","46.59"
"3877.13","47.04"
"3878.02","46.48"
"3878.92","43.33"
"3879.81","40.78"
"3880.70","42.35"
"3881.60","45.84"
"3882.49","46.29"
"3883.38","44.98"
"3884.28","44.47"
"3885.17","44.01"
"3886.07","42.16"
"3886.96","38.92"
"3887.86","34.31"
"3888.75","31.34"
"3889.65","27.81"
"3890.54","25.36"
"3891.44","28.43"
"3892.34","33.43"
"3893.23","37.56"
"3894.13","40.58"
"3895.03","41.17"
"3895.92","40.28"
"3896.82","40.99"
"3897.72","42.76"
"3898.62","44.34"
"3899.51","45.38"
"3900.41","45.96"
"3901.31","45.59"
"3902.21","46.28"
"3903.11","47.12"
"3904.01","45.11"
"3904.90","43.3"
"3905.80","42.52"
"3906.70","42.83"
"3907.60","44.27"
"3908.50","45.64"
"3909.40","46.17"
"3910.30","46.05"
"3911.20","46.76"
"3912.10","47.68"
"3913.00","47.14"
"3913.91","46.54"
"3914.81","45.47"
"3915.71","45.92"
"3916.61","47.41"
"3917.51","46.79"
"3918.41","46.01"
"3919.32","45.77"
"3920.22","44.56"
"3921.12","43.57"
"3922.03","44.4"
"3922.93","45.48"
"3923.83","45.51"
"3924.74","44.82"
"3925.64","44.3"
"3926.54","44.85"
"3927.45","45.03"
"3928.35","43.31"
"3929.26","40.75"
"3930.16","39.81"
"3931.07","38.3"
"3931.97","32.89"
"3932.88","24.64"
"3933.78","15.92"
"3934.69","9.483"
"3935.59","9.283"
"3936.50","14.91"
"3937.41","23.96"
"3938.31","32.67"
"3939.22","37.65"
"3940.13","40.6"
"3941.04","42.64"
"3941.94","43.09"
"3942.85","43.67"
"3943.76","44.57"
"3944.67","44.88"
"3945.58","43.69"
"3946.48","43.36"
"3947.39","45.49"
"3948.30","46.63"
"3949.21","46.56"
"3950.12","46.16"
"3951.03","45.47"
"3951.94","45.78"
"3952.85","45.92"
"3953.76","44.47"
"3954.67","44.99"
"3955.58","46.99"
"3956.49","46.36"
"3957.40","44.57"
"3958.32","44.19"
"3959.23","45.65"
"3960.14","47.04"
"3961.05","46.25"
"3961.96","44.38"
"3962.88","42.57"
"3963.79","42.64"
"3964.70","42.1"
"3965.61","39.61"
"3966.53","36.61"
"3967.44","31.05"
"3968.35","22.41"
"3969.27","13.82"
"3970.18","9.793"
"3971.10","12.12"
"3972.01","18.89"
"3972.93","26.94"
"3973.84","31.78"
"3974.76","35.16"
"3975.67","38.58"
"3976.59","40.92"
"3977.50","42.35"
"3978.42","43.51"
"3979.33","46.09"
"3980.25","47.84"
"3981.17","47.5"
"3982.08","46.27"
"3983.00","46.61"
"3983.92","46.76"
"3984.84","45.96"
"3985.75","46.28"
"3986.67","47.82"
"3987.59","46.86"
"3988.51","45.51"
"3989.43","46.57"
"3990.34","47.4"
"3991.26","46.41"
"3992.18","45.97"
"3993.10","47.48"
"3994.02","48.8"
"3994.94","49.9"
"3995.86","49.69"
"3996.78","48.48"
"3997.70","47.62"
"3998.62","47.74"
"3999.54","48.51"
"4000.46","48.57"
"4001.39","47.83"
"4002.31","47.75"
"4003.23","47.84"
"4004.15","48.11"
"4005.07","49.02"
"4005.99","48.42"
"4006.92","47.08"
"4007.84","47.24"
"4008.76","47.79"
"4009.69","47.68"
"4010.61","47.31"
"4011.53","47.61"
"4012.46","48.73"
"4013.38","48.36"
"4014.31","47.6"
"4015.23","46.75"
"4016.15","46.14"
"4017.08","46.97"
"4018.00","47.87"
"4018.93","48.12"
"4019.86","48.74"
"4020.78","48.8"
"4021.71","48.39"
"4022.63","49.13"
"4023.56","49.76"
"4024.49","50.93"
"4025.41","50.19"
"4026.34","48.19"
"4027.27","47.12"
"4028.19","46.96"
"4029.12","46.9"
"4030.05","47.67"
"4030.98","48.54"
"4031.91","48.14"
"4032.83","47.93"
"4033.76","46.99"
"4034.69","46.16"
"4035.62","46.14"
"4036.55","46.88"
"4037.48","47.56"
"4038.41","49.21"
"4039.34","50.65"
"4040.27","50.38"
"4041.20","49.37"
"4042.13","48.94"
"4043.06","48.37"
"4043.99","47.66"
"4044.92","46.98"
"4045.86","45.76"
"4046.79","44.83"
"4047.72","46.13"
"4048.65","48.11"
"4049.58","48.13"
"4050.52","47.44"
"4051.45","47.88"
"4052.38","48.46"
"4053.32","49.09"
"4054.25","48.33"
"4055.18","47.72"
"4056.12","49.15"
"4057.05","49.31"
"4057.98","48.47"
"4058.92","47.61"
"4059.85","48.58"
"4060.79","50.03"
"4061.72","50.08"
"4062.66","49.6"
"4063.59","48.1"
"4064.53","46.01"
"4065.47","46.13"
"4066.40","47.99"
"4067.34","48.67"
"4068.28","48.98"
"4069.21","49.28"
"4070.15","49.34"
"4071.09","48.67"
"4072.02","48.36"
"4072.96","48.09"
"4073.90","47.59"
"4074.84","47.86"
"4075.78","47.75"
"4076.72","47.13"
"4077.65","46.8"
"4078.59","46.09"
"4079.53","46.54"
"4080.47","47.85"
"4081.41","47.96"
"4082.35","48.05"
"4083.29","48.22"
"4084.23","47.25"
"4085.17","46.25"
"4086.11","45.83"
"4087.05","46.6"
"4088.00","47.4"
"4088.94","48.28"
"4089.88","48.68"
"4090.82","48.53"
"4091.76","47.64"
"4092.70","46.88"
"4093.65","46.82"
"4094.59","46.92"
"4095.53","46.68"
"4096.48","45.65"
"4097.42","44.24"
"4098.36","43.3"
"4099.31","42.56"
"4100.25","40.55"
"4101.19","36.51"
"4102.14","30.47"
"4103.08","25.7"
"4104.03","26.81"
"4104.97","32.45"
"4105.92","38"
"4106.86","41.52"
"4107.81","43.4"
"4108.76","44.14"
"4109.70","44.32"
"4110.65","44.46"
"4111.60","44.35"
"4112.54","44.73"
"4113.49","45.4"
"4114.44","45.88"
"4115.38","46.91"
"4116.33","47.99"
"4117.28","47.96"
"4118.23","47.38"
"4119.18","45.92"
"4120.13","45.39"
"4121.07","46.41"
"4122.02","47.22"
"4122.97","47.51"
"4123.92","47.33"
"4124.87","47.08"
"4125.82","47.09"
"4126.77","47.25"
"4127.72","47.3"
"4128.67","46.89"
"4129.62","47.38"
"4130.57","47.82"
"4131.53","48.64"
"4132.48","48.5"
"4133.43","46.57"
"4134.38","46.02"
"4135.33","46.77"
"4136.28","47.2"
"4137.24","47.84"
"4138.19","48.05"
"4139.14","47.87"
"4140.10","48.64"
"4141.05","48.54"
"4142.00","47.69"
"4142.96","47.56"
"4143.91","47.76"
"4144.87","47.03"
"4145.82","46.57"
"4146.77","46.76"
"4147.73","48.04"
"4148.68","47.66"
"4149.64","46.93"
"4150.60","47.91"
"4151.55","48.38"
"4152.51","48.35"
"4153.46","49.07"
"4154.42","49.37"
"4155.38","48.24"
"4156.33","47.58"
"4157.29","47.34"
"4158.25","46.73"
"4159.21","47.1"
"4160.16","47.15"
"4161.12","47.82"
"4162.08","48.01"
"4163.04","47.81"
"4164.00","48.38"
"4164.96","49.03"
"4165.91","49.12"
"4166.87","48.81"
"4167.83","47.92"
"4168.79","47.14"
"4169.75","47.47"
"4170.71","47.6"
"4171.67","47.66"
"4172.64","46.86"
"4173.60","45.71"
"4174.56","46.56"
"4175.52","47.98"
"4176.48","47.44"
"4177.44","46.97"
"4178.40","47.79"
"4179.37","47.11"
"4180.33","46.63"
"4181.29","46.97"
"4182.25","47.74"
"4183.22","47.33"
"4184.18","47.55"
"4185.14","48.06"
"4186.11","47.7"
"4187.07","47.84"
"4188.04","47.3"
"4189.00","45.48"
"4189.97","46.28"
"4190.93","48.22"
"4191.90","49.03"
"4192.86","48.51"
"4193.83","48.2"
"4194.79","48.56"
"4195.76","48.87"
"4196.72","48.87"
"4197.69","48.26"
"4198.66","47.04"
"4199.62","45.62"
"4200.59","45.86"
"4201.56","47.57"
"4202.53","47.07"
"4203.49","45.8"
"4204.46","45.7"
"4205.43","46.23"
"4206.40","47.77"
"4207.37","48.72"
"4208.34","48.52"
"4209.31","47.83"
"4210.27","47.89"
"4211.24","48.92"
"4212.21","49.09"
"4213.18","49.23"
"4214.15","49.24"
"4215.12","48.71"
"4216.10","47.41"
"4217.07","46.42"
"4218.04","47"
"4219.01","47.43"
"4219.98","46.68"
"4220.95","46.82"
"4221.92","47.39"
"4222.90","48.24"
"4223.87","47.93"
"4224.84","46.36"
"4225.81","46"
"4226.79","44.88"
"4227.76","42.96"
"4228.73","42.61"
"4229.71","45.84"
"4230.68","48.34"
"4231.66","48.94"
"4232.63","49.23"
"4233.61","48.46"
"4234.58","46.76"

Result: 42.2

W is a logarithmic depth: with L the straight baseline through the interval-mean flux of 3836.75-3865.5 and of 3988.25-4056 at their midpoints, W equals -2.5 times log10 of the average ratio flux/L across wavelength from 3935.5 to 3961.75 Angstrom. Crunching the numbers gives 0.10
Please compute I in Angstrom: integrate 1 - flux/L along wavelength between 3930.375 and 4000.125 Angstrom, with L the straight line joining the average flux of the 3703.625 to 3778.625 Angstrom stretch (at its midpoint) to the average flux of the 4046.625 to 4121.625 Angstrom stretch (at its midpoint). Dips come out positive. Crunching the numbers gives 4.5 Angstrom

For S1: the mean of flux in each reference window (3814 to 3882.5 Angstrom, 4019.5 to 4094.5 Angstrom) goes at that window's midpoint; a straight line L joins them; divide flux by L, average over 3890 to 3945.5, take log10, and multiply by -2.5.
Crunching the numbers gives 0.11 mag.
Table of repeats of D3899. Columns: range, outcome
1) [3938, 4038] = 44.2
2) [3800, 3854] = 41.3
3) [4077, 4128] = 44.6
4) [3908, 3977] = 39.2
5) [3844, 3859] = 46.5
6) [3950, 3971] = 39.4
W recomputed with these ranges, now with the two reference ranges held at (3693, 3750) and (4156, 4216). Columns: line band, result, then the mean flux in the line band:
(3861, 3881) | -0.18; 46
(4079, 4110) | 0.04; 43.4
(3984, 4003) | -0.13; 47.5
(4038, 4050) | -0.10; 48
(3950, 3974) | 0.12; 37.3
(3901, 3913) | -0.14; 45.4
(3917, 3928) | -0.12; 45.1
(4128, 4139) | -0.03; 47.4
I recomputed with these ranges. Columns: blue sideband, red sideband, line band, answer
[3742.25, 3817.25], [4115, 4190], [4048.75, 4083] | -1.80 Angstrom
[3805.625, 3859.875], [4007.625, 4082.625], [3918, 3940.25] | 4.45 Angstrom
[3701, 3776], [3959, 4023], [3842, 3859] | -2.81 Angstrom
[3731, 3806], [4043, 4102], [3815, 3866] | -2.13 Angstrom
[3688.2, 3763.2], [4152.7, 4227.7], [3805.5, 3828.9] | -4.18 Angstrom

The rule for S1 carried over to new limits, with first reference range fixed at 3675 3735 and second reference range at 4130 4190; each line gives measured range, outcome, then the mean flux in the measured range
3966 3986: 0.20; 35.2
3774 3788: -0.18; 43.8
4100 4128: 0.08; 42.9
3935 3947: 0.17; 35.5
